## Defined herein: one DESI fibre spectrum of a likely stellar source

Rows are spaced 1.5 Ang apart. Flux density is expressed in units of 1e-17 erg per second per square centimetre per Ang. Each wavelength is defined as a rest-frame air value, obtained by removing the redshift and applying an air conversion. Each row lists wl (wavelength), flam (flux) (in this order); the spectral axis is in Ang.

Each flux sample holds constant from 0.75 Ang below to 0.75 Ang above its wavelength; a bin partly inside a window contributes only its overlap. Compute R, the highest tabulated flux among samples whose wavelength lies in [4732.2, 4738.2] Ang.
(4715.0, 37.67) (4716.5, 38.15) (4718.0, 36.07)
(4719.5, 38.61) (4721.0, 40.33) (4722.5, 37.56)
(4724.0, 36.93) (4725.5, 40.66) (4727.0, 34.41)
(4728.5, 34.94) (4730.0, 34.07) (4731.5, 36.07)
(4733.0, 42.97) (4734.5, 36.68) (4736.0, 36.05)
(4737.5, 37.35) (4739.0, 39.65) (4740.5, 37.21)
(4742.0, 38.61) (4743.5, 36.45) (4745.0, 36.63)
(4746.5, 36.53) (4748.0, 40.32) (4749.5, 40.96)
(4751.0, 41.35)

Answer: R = 42.97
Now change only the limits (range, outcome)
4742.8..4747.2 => 36.63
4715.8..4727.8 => 40.66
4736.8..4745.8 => 39.65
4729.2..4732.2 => 36.07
